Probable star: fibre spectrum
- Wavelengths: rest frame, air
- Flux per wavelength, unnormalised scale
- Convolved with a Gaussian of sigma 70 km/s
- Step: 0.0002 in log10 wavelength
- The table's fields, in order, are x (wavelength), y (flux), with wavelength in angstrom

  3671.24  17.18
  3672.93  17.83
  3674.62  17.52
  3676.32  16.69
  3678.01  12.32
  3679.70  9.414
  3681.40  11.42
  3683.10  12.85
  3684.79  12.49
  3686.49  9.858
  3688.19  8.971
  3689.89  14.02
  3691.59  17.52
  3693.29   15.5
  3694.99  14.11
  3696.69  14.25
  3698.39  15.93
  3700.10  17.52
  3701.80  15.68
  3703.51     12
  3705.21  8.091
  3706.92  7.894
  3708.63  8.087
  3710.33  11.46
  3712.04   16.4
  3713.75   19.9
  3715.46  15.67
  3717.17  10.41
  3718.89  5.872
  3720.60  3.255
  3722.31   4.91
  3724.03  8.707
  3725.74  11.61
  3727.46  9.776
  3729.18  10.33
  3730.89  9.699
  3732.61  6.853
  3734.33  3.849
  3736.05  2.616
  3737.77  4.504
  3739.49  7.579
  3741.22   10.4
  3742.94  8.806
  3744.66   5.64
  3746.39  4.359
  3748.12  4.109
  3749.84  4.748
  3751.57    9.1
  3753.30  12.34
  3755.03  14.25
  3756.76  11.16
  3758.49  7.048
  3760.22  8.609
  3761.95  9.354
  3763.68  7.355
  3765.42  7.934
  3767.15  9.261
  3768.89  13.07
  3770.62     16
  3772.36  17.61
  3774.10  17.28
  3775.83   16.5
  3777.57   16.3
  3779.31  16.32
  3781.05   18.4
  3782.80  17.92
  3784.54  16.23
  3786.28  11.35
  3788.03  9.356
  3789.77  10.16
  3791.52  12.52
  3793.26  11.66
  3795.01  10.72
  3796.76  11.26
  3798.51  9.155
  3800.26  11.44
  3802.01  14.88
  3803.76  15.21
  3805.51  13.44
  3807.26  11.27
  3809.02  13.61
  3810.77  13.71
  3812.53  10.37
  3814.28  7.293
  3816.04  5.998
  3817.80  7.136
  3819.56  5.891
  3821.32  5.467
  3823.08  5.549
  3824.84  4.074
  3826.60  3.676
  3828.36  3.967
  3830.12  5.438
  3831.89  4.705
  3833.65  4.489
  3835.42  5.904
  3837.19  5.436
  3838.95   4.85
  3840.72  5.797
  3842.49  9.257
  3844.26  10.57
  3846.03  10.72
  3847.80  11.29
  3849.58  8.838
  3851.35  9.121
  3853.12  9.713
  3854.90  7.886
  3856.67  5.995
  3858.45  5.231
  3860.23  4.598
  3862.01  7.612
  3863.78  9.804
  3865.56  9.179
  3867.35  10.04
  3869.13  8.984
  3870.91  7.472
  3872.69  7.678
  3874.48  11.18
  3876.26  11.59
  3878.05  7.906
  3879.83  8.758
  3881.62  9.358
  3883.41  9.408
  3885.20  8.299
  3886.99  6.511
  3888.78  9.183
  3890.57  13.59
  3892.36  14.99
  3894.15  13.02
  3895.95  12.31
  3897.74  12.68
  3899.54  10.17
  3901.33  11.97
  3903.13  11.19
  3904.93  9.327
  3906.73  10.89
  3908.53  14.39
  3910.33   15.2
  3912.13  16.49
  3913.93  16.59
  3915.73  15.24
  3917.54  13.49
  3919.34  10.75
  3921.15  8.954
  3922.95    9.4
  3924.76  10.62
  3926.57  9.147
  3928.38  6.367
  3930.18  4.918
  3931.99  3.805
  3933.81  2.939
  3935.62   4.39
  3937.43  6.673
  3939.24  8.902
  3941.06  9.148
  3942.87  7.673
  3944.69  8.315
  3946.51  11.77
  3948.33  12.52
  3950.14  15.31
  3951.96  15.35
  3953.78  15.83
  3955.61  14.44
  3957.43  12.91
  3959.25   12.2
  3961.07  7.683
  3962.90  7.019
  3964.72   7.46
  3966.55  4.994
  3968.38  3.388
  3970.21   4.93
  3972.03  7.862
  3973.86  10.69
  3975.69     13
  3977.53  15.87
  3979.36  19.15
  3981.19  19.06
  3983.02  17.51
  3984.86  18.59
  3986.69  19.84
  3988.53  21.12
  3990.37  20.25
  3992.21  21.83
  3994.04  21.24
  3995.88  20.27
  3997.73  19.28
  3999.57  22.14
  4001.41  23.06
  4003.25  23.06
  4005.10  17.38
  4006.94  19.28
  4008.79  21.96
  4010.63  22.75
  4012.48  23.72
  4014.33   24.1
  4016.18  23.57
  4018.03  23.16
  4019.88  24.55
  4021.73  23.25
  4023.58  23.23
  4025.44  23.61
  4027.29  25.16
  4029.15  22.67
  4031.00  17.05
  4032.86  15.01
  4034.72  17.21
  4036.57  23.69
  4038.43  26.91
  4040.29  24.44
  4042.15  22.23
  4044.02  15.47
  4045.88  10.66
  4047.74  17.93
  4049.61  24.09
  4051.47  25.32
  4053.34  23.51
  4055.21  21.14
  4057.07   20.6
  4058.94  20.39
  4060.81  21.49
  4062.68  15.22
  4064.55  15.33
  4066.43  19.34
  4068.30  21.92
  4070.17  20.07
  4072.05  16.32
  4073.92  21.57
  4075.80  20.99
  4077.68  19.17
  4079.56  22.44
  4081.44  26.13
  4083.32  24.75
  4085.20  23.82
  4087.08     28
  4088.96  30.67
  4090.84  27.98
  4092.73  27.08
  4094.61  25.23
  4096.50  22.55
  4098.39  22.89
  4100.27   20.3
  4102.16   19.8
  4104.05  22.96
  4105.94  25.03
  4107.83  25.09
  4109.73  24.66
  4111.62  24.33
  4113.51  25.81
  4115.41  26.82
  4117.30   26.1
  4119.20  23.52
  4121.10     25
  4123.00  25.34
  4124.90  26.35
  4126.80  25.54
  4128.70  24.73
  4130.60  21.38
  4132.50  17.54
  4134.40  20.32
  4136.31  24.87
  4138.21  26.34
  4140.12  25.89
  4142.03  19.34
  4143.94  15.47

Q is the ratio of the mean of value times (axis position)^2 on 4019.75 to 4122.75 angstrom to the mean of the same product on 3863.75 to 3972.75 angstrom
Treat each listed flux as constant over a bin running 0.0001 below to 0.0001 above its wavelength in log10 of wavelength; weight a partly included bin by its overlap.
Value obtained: 2.41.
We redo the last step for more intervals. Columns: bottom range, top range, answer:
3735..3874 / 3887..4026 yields 1.65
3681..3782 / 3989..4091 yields 2.31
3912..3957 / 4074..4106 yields 2.52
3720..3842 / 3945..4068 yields 2.16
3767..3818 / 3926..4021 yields 1.24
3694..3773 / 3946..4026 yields 1.97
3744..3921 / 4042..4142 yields 2.55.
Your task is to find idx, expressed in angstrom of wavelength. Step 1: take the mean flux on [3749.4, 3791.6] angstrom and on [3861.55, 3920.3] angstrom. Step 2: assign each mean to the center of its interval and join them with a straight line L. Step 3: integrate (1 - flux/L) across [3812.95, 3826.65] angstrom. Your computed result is 6.9 angstrom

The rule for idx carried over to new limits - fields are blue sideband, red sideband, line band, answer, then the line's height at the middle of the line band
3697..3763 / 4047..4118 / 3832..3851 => 8.4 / 13.7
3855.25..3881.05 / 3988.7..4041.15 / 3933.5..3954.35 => 7.4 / 15.3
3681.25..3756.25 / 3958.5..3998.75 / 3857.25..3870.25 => 4.8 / 12.5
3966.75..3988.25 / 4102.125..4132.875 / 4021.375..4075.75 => -4.5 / 19.1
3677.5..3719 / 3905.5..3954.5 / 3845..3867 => 5.6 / 11.3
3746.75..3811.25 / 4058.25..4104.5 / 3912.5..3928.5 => 5.0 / 16.9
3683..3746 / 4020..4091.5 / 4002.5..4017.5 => -1.4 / 20.1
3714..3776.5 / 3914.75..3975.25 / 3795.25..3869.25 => 7.7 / 9.28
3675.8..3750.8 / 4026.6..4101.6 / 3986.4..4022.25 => -3.8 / 19.7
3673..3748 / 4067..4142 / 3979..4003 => -0.4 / 20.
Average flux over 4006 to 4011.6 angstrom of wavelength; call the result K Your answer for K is 21.4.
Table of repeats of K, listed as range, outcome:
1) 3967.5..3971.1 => 4.16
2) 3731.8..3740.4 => 5.09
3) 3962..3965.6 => 7.25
